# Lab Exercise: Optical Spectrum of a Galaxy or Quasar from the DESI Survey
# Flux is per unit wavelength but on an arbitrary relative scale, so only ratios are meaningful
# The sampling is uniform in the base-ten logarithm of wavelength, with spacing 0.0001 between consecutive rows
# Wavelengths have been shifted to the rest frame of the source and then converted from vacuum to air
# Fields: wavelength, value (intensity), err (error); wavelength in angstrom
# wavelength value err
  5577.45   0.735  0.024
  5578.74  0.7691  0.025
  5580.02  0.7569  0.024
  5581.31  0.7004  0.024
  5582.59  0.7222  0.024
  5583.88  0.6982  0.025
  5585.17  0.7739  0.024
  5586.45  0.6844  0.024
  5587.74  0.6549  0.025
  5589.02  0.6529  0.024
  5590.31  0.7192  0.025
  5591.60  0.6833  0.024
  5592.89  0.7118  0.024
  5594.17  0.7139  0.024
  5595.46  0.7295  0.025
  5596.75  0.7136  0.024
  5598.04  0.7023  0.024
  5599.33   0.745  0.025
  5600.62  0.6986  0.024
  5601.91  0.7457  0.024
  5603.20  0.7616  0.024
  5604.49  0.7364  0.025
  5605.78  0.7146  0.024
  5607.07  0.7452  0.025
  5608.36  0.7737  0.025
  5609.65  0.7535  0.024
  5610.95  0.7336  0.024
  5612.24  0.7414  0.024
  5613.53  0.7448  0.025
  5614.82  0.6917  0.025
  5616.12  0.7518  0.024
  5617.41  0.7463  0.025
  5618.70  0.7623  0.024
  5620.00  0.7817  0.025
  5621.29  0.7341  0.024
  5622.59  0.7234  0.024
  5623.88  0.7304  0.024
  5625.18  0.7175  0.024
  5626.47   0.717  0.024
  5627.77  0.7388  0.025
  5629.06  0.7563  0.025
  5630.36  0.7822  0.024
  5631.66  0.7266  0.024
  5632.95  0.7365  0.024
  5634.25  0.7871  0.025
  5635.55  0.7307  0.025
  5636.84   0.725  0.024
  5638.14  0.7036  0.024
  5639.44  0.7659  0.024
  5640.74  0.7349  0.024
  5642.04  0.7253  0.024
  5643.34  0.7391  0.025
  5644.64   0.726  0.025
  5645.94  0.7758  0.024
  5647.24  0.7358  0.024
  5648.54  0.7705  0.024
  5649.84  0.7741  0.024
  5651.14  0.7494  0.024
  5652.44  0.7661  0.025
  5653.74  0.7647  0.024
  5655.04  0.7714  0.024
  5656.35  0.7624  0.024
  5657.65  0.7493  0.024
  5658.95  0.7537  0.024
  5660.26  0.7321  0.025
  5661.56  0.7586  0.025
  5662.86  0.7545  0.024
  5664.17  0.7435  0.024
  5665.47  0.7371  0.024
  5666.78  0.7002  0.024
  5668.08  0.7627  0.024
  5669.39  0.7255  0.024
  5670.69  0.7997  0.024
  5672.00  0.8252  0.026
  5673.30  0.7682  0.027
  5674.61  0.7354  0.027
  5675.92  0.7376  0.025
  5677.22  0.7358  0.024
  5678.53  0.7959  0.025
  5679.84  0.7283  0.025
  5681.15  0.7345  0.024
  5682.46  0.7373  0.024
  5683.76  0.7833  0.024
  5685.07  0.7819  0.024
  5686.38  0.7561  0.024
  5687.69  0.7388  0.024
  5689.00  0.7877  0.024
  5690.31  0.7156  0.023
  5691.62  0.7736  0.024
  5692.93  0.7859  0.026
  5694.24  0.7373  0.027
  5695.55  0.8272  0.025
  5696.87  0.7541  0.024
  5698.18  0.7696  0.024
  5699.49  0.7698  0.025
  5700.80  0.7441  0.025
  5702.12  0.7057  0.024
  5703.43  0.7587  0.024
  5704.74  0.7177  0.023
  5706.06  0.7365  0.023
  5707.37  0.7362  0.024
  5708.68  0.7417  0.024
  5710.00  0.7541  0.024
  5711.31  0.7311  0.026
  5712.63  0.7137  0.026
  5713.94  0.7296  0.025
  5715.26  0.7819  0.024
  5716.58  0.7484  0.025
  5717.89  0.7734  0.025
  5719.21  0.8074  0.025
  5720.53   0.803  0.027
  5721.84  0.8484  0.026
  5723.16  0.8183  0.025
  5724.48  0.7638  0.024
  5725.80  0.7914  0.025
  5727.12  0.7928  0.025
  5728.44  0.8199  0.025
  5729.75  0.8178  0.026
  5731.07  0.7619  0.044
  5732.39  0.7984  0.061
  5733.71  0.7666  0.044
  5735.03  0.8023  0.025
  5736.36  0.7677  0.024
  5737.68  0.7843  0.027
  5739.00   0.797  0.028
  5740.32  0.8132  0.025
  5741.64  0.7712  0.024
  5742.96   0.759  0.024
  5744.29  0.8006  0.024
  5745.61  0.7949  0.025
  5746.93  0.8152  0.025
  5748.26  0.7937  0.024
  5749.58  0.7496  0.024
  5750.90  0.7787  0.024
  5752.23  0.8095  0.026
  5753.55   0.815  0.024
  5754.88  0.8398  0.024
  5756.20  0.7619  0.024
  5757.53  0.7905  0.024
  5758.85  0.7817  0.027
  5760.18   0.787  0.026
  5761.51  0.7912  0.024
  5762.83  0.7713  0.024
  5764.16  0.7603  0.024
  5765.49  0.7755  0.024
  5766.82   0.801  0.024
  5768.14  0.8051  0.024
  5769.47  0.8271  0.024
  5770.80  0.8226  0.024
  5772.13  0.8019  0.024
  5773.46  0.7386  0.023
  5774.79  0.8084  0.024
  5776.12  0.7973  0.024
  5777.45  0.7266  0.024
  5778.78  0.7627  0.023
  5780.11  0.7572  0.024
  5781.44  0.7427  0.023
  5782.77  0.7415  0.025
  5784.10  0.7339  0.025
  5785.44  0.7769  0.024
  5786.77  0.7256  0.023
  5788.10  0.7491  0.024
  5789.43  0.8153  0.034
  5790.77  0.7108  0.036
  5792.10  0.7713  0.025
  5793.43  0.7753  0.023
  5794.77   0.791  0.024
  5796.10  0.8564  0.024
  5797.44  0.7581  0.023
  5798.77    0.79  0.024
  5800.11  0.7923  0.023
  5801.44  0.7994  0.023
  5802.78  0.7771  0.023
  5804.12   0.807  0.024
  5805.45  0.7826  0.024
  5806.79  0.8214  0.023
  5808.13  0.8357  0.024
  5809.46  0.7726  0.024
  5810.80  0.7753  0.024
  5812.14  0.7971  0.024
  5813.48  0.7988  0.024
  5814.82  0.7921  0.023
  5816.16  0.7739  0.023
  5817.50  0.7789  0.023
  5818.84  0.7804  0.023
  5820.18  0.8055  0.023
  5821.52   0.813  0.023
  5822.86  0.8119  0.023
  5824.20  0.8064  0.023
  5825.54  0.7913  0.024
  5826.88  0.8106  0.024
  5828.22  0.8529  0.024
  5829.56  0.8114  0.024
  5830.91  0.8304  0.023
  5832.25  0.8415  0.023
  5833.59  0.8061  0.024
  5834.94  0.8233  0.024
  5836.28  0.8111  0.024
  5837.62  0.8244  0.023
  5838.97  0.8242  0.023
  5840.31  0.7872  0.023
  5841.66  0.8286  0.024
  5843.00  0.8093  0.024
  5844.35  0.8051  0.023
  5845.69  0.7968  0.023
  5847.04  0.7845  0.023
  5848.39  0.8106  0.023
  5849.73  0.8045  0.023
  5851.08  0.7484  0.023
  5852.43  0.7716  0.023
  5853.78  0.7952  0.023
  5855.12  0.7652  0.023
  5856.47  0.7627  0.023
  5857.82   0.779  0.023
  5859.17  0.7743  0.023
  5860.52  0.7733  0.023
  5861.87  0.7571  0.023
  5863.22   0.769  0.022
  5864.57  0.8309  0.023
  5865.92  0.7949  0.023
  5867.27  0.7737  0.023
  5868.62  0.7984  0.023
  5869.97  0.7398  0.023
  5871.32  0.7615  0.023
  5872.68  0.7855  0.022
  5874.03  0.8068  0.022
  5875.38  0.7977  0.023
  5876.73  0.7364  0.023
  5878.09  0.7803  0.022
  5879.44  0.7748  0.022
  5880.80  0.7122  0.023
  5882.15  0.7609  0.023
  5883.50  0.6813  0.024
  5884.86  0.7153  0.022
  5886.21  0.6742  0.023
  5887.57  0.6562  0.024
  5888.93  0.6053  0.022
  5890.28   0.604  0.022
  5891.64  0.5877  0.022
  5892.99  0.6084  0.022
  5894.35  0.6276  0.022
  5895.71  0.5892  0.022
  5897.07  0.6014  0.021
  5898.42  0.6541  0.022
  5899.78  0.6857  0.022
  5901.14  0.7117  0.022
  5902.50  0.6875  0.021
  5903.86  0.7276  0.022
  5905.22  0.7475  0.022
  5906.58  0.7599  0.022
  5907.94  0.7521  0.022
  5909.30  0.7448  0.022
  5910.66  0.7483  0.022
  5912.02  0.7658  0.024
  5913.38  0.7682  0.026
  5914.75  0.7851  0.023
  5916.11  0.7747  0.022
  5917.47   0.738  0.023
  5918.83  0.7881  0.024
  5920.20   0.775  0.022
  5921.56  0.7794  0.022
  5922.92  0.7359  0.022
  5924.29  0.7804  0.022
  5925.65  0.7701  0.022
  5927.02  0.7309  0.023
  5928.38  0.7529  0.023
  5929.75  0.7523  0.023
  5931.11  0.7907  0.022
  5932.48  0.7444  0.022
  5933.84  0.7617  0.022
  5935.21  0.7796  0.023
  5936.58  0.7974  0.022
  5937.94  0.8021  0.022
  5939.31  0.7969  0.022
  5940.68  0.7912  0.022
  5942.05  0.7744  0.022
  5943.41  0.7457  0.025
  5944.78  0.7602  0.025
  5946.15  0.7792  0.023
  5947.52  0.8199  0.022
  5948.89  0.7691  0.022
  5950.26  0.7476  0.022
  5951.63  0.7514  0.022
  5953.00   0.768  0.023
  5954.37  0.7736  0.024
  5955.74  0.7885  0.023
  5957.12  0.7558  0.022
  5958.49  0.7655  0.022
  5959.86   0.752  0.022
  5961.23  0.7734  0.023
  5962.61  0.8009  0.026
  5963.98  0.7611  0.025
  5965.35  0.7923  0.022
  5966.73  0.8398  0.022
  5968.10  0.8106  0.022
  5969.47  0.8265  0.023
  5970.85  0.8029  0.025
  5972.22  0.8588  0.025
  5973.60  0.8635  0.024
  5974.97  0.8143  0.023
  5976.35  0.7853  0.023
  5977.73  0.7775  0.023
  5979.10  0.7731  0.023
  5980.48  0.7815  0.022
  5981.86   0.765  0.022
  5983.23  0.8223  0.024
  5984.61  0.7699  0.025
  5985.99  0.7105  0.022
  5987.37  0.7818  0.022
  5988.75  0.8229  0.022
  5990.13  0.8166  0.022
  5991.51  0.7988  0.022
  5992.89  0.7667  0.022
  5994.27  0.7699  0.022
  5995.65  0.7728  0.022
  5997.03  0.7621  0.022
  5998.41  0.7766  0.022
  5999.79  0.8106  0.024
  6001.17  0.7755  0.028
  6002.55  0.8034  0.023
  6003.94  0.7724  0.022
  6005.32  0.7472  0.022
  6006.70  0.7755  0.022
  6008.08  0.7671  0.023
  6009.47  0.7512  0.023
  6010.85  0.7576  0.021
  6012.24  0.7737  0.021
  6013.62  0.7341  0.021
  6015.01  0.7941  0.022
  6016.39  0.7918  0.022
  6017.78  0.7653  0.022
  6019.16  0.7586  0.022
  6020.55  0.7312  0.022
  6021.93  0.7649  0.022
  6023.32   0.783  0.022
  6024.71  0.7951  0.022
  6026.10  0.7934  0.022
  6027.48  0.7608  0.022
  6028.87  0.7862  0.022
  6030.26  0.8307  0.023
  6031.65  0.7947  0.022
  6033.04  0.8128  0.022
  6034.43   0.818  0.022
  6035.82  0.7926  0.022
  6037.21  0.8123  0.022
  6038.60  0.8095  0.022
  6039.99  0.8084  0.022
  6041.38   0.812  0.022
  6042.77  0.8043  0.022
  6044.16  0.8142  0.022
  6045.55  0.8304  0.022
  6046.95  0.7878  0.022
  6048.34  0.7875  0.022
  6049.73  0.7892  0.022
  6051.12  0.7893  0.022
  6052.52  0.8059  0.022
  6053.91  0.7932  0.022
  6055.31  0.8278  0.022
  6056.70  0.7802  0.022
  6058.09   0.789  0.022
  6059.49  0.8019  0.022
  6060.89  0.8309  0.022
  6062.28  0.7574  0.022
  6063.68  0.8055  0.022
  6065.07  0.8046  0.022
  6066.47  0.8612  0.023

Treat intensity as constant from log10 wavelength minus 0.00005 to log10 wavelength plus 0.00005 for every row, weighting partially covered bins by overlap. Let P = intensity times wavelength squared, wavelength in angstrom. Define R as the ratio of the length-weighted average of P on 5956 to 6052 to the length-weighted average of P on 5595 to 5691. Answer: 1.19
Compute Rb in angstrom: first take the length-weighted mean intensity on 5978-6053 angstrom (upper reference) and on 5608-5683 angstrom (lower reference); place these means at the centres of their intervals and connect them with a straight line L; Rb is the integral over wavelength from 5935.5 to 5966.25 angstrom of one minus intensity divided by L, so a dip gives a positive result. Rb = 0.1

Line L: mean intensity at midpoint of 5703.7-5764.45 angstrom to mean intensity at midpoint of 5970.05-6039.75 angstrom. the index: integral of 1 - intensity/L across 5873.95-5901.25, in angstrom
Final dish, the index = 3.6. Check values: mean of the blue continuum 0.78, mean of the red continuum 0.785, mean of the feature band 0.681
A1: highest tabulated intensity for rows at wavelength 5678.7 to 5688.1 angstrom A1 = 0.7833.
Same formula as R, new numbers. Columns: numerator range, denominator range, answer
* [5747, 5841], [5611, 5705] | 1.10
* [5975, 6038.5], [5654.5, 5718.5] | 1.16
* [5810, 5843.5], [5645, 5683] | 1.13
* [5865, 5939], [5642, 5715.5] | 1.05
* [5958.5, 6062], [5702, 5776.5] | 1.11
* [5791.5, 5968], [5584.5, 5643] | 1.15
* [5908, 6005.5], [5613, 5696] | 1.15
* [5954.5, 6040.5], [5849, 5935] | 1.10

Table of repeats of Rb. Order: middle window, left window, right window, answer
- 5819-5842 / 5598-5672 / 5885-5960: -2.4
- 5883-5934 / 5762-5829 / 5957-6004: 4.8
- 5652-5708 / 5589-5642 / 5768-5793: -0.5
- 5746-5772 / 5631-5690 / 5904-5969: -1.2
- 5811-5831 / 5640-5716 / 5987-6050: -0.9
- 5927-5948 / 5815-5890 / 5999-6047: 0.2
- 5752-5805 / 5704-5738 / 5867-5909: -2.2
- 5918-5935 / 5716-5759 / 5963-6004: 0.6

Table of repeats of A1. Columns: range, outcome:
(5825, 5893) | 0.8529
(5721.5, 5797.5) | 0.8564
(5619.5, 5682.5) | 0.8252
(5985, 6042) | 0.8307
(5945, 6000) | 0.8635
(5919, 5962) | 0.8199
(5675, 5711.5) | 0.8272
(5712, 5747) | 0.8484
